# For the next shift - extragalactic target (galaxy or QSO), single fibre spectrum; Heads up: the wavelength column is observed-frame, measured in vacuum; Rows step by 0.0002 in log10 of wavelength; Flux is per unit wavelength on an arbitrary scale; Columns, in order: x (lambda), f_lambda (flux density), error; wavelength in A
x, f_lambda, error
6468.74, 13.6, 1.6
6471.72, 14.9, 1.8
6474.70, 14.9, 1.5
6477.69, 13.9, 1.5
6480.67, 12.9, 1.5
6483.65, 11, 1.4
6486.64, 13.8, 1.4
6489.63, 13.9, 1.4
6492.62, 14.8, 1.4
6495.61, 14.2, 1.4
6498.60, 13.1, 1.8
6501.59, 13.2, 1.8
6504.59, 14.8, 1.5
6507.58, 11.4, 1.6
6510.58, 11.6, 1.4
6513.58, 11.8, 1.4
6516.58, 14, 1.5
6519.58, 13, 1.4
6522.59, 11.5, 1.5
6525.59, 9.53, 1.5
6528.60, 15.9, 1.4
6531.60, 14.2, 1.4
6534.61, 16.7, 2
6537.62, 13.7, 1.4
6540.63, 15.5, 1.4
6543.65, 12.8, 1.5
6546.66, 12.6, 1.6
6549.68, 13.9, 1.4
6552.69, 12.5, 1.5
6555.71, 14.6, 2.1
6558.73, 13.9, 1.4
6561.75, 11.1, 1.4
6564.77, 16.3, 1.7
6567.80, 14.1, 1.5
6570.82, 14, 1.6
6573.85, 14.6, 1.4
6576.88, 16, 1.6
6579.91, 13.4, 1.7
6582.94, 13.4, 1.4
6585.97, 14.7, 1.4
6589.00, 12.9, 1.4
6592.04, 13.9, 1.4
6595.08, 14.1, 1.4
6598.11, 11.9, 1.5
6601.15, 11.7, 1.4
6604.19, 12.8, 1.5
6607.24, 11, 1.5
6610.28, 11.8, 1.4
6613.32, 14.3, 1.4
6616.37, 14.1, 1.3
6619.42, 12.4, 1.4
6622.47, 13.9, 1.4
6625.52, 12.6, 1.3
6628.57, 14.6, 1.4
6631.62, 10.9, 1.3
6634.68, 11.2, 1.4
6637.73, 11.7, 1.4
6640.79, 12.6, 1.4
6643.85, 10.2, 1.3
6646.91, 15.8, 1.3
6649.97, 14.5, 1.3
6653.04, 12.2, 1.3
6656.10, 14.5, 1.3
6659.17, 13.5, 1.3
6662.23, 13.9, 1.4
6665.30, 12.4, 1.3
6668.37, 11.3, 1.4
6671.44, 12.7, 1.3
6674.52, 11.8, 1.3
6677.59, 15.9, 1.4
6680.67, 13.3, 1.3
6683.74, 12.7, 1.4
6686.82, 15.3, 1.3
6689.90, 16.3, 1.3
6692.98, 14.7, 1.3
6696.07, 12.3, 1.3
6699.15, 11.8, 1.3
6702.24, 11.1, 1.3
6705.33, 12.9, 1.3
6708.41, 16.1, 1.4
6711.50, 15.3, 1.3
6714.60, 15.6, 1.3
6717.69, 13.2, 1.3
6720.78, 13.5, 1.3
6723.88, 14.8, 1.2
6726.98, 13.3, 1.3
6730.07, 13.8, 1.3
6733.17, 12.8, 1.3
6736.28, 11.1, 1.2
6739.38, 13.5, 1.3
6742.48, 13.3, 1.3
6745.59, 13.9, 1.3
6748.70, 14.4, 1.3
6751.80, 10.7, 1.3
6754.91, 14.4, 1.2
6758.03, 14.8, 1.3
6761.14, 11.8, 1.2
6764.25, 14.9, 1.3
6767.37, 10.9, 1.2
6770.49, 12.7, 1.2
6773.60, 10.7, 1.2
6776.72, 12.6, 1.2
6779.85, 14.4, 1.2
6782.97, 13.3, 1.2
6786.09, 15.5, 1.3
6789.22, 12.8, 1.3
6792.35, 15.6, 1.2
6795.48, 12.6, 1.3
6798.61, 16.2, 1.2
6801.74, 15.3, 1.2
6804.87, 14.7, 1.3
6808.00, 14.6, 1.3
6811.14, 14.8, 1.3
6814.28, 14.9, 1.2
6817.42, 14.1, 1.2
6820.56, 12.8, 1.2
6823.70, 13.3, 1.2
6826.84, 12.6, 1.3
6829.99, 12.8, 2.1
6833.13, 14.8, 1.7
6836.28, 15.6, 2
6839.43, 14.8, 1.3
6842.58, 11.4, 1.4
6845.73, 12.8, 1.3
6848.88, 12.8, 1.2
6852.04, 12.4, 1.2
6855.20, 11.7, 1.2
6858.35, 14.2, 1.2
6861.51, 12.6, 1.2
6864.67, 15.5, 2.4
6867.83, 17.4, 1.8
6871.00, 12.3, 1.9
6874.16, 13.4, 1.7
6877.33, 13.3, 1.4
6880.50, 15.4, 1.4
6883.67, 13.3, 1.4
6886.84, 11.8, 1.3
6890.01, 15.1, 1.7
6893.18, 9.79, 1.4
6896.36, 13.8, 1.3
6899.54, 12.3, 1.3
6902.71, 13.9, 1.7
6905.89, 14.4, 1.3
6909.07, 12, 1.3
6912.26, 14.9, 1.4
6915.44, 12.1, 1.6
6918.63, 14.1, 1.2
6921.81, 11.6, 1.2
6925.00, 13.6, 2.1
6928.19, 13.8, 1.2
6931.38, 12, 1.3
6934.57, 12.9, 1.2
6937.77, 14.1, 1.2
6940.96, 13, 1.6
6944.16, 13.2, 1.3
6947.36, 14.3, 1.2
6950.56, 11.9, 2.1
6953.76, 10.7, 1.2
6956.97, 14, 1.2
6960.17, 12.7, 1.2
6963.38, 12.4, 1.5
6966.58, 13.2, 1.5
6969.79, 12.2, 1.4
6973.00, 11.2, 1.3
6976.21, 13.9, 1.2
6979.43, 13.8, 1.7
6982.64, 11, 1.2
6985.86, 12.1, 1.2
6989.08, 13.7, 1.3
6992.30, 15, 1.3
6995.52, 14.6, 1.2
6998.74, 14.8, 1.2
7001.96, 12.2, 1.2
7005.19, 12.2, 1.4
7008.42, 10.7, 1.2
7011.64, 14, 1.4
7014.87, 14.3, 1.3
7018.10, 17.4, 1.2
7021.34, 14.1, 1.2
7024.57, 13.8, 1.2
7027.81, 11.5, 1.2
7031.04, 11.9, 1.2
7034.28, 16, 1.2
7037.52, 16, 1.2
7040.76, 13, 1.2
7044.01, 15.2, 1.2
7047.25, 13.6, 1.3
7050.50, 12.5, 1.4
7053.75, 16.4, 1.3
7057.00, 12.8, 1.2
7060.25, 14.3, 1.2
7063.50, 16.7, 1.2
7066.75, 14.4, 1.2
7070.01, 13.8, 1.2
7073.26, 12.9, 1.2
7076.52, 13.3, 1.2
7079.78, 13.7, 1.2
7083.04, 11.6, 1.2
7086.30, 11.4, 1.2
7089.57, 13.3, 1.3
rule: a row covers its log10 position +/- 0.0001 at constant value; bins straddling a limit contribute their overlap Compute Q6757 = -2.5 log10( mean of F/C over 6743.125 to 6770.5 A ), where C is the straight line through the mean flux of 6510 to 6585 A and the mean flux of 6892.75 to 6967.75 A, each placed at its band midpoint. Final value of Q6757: 0.01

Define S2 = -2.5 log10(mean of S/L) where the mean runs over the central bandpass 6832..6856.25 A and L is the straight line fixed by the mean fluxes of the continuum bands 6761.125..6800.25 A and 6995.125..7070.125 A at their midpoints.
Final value 0.02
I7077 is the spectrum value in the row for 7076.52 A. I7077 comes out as 13.3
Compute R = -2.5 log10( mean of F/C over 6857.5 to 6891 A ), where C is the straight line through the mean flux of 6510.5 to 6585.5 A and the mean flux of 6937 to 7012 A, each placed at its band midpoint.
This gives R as -0.072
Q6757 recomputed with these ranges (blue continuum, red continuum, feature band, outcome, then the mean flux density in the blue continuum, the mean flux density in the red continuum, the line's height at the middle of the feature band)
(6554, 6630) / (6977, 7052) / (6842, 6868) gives 0.02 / 13.5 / 13.6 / 13.6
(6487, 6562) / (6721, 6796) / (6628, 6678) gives 0.04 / 13.4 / 13.3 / 13.3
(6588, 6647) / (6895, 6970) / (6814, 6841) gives -0.08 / 12.6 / 13.1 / 12.9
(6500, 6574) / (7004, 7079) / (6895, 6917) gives 0.04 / 13.5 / 14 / 13.8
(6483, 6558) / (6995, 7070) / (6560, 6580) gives -0.06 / 13.4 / 14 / 13.5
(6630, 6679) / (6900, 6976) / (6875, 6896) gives -0.02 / 12.8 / 13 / 12.9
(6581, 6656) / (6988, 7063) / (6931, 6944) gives 0.05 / 12.9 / 14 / 13.7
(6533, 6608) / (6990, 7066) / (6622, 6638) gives 0.11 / 13.7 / 14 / 13.8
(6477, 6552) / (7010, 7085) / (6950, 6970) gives 0.12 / 13.3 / 14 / 13.9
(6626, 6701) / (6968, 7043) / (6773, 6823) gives -0.07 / 13.2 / 13.5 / 13.3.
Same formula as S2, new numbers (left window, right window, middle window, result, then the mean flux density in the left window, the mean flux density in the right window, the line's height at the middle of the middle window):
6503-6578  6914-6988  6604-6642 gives 0.07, 13.6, 12.8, 13.4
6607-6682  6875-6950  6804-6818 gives -0.12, 13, 13.2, 13.1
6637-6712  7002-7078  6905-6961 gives 0.06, 13.4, 13.9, 13.8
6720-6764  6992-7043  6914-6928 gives 0.06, 13.3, 13.8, 13.7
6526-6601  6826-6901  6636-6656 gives 0.07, 13.9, 13.4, 13.8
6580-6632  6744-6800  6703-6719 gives -0.09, 13.1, 13.4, 13.3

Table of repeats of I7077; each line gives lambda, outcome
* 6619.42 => 12.4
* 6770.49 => 12.7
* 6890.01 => 15.1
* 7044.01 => 15.2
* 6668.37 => 11.3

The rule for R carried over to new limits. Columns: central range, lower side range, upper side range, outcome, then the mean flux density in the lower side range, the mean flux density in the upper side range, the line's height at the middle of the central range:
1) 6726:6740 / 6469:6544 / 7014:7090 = 0.07 mag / 13.5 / 13.9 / 13.7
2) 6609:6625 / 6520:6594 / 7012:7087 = 0.04 mag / 13.8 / 14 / 13.8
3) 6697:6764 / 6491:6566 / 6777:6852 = 0.03 mag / 13.5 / 14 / 13.8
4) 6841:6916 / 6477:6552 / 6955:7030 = 0.00 mag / 13.3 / 13.2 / 13.3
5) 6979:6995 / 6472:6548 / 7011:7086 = 0.06 mag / 13.4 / 14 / 13.9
